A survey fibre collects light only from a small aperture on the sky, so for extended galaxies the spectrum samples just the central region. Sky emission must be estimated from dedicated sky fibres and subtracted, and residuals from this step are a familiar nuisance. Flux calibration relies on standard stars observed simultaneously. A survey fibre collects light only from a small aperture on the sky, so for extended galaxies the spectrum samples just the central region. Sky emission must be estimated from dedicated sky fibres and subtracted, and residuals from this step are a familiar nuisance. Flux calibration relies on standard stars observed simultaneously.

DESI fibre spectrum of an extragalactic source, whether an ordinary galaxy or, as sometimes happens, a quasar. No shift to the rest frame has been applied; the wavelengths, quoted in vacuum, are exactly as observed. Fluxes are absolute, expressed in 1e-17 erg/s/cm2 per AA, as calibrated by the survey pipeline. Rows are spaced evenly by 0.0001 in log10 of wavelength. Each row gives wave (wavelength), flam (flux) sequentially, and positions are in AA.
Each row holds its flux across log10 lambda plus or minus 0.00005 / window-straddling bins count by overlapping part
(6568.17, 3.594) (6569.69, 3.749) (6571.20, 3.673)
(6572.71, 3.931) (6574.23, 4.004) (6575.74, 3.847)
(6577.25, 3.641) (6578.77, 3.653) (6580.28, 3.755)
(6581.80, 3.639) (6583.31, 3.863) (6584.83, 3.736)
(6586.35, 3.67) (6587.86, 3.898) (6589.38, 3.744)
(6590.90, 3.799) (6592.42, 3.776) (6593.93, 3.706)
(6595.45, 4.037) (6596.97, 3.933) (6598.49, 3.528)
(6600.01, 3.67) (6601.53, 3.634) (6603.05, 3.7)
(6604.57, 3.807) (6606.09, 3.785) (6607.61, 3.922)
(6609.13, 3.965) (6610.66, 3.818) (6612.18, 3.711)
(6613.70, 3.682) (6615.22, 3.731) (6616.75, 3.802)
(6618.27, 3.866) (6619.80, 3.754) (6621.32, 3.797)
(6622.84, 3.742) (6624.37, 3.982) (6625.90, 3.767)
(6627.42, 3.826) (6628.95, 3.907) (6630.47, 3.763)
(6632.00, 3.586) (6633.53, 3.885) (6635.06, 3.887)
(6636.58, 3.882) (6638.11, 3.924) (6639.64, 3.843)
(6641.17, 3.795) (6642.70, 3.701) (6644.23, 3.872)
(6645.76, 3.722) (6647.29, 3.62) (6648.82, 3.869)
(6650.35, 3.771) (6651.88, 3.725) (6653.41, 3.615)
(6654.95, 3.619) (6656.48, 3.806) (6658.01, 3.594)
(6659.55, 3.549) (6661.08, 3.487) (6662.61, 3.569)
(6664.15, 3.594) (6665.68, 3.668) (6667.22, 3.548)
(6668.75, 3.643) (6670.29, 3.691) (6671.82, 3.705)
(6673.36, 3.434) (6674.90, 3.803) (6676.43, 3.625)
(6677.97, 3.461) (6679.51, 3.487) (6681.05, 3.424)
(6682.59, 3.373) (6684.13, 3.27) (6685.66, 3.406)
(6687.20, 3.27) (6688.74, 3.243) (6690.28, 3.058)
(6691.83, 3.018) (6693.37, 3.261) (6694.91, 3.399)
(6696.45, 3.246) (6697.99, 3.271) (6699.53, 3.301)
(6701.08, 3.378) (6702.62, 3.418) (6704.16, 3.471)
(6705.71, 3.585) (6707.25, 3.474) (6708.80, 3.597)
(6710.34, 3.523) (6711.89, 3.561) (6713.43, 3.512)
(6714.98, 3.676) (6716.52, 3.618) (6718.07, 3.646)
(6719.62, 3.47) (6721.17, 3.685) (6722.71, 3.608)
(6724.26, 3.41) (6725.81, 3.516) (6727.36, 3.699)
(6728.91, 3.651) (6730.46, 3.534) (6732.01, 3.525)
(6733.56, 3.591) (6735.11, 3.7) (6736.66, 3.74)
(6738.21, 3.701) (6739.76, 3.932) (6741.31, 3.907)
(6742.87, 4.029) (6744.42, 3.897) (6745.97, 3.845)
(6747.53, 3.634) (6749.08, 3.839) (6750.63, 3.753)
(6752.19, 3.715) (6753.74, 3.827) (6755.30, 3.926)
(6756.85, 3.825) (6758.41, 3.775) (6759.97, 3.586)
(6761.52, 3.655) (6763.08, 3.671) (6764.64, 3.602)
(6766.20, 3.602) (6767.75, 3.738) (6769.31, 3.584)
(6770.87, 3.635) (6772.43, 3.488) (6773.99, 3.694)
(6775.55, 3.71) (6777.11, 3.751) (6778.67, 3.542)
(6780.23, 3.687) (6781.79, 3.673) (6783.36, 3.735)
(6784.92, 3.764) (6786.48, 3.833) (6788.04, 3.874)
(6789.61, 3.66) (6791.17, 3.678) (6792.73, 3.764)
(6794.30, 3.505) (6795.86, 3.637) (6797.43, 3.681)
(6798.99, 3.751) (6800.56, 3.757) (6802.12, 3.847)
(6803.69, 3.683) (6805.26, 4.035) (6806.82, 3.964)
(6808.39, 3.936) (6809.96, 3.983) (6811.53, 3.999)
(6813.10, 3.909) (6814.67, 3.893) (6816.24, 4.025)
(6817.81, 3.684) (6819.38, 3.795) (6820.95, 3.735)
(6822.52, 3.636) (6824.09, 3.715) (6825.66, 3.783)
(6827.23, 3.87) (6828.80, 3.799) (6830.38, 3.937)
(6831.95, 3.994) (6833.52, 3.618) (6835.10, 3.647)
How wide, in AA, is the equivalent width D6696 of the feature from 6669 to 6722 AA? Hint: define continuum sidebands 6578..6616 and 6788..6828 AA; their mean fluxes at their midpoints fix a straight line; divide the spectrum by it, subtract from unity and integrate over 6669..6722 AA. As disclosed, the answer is 4.6 AA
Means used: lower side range 3.77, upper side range 3.8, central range 3.45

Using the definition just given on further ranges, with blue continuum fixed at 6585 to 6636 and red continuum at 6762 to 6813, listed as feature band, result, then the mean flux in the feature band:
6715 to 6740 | 0.88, 3.62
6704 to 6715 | 0.62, 3.54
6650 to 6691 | 2.60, 3.53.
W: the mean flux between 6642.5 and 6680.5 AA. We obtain 3.64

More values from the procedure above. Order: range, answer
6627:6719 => 3.57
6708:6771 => 3.68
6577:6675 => 3.74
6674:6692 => 3.38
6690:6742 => 3.52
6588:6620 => 3.78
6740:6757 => 3.84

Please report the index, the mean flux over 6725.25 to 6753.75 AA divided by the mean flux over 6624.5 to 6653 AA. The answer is 0.98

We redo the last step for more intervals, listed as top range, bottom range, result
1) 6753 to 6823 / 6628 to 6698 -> 1.05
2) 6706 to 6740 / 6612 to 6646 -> 0.95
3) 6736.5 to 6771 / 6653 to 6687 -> 1.06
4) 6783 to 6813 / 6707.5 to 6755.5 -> 1.03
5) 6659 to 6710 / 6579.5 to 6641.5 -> 0.91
